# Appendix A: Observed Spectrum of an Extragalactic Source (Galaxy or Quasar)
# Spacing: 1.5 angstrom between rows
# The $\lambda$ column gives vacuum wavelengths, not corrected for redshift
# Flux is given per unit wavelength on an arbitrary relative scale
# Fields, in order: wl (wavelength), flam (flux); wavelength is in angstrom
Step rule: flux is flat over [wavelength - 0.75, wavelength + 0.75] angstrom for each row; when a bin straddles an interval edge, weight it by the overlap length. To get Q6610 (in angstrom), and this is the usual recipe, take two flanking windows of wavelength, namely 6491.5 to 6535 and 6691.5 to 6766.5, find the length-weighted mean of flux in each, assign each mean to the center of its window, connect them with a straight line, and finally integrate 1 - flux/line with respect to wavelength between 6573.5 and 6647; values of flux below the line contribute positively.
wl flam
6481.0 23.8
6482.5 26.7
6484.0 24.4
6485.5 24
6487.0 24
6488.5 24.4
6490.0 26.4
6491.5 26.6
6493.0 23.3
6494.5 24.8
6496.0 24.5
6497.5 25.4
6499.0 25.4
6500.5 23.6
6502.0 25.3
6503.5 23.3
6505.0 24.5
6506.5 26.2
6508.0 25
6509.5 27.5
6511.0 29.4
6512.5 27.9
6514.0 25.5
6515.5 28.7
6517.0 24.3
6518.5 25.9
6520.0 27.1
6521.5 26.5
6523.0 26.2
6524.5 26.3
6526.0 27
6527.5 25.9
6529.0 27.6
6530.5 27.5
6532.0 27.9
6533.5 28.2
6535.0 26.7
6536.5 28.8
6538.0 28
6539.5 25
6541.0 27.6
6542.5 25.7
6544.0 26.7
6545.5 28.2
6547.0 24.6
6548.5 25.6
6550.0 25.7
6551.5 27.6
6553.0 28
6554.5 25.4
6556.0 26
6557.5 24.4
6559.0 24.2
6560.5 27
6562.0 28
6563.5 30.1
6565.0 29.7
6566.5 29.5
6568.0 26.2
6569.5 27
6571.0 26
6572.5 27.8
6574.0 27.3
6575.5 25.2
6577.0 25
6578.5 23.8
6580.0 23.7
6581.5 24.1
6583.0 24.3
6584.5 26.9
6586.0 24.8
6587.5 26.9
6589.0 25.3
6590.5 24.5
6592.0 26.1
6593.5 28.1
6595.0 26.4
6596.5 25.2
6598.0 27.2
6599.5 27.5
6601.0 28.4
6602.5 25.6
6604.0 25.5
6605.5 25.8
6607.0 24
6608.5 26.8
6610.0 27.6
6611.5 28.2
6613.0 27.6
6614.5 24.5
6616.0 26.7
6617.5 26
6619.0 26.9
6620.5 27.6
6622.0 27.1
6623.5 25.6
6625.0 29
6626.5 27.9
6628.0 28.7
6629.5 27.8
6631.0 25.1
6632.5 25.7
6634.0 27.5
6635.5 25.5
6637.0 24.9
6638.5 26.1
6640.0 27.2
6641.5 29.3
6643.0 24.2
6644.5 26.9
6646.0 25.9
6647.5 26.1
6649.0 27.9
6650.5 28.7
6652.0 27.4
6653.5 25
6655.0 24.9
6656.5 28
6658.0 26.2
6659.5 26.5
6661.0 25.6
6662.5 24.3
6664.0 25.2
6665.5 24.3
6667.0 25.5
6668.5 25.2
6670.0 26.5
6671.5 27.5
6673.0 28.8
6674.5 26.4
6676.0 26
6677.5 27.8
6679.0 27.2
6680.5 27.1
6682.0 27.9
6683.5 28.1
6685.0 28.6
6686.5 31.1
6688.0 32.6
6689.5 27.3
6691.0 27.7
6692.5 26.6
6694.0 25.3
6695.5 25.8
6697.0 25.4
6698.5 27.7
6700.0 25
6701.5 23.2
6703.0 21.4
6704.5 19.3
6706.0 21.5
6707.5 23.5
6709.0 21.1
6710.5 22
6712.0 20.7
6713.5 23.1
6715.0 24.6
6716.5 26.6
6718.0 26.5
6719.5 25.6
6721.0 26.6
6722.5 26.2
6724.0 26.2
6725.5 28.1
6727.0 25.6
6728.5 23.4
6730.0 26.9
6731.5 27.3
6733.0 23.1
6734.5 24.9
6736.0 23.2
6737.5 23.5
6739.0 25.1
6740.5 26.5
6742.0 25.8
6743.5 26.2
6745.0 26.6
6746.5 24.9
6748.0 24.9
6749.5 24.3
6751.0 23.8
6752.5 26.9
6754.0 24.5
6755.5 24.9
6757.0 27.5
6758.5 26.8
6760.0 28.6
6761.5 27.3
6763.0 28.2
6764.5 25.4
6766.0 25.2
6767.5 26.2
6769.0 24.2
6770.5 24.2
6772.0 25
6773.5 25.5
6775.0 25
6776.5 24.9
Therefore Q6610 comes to -1.8 angstrom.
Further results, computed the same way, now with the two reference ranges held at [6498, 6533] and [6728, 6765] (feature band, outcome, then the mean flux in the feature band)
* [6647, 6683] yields -0.9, 26.5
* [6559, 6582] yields -0.4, 26.6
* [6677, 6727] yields 0.2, 25.7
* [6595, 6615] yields -0.3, 26.5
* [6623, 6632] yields -0.5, 27.4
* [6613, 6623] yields -0.2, 26.5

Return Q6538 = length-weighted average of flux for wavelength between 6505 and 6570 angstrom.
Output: 26.9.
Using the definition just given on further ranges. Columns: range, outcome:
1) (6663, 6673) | 25.9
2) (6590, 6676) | 26.5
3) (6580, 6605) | 26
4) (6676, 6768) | 25.7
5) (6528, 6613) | 26.5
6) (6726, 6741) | 25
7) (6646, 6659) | 26.7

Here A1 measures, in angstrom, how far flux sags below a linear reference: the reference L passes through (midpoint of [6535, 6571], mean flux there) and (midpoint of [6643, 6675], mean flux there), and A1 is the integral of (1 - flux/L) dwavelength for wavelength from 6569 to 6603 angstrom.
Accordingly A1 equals 0.9 angstrom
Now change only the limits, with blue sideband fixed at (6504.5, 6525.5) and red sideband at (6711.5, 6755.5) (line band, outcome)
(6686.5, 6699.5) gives -1.01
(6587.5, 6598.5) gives -0.03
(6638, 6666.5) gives -0.63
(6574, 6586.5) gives 0.61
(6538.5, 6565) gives -0.25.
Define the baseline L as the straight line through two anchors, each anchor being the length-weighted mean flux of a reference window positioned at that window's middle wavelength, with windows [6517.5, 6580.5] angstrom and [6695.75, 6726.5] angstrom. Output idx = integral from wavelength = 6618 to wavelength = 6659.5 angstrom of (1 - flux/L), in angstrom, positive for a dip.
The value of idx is -2.3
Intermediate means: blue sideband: 26.7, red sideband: 24.3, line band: 26.8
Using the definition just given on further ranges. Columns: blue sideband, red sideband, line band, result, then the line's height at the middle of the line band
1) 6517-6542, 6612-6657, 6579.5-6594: 0.7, 26.8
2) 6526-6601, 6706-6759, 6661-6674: -0.2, 25.6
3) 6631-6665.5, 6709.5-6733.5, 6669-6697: -2.0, 25.7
